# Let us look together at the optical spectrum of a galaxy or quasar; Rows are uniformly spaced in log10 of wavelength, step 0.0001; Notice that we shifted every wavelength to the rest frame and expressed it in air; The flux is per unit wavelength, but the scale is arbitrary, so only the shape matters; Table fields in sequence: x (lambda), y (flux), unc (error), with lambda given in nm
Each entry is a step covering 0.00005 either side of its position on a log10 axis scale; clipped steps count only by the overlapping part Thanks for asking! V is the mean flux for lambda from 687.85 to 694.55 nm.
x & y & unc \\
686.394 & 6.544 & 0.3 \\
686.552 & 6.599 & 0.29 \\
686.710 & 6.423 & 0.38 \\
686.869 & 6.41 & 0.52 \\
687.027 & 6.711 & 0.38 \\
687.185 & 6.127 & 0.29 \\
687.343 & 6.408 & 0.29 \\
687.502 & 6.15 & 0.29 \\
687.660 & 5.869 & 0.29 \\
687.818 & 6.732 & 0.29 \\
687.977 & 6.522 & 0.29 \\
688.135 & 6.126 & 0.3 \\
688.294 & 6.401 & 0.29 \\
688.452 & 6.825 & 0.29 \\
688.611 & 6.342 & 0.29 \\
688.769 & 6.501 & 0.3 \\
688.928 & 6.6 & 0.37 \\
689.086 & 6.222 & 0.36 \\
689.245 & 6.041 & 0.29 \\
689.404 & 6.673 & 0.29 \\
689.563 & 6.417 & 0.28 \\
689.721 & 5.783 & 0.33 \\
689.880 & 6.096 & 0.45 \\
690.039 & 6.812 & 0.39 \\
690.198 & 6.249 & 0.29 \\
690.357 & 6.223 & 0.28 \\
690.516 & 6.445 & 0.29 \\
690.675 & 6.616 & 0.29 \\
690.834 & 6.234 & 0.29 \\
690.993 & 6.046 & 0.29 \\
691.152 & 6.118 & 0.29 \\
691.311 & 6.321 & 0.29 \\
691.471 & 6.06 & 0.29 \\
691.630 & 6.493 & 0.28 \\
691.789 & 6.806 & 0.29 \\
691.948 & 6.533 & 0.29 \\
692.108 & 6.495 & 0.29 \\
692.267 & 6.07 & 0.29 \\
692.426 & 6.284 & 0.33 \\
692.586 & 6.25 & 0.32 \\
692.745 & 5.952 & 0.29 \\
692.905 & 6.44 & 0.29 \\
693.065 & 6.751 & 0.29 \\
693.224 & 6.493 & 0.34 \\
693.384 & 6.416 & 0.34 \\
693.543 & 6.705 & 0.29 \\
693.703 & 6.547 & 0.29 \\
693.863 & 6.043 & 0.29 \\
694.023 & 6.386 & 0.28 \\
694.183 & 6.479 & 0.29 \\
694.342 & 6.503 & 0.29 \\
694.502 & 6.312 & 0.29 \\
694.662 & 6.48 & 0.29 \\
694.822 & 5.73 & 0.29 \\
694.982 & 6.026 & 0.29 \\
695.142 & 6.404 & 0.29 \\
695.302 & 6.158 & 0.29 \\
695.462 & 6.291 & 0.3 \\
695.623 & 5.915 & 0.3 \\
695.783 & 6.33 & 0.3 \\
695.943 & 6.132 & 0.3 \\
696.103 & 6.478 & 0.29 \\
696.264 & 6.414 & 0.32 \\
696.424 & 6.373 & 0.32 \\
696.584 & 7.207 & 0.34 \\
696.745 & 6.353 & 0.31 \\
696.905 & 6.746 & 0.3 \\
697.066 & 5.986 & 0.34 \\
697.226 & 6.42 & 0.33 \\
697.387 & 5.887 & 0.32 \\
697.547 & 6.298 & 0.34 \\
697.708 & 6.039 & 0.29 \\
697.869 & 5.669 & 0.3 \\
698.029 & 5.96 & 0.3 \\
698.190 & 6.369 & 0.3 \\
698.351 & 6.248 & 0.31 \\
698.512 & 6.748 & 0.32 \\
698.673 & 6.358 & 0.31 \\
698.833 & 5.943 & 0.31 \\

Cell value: 6.38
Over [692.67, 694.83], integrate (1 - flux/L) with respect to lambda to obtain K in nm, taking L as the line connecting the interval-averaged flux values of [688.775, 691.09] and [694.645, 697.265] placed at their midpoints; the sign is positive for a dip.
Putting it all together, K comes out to -0.03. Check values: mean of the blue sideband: 6.32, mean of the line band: 6.4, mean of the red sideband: 6.31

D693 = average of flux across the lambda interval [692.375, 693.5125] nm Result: 6.39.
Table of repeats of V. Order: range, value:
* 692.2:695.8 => 6.3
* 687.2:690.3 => 6.35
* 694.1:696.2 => 6.25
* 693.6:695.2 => 6.29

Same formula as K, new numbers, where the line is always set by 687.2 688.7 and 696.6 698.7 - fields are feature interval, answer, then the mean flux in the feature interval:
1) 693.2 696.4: -0.009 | 6.31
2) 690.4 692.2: -0.012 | 6.37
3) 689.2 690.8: 0.001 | 6.34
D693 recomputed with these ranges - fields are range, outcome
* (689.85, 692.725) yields 6.34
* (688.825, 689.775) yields 6.31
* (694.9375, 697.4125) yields 6.33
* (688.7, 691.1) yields 6.33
